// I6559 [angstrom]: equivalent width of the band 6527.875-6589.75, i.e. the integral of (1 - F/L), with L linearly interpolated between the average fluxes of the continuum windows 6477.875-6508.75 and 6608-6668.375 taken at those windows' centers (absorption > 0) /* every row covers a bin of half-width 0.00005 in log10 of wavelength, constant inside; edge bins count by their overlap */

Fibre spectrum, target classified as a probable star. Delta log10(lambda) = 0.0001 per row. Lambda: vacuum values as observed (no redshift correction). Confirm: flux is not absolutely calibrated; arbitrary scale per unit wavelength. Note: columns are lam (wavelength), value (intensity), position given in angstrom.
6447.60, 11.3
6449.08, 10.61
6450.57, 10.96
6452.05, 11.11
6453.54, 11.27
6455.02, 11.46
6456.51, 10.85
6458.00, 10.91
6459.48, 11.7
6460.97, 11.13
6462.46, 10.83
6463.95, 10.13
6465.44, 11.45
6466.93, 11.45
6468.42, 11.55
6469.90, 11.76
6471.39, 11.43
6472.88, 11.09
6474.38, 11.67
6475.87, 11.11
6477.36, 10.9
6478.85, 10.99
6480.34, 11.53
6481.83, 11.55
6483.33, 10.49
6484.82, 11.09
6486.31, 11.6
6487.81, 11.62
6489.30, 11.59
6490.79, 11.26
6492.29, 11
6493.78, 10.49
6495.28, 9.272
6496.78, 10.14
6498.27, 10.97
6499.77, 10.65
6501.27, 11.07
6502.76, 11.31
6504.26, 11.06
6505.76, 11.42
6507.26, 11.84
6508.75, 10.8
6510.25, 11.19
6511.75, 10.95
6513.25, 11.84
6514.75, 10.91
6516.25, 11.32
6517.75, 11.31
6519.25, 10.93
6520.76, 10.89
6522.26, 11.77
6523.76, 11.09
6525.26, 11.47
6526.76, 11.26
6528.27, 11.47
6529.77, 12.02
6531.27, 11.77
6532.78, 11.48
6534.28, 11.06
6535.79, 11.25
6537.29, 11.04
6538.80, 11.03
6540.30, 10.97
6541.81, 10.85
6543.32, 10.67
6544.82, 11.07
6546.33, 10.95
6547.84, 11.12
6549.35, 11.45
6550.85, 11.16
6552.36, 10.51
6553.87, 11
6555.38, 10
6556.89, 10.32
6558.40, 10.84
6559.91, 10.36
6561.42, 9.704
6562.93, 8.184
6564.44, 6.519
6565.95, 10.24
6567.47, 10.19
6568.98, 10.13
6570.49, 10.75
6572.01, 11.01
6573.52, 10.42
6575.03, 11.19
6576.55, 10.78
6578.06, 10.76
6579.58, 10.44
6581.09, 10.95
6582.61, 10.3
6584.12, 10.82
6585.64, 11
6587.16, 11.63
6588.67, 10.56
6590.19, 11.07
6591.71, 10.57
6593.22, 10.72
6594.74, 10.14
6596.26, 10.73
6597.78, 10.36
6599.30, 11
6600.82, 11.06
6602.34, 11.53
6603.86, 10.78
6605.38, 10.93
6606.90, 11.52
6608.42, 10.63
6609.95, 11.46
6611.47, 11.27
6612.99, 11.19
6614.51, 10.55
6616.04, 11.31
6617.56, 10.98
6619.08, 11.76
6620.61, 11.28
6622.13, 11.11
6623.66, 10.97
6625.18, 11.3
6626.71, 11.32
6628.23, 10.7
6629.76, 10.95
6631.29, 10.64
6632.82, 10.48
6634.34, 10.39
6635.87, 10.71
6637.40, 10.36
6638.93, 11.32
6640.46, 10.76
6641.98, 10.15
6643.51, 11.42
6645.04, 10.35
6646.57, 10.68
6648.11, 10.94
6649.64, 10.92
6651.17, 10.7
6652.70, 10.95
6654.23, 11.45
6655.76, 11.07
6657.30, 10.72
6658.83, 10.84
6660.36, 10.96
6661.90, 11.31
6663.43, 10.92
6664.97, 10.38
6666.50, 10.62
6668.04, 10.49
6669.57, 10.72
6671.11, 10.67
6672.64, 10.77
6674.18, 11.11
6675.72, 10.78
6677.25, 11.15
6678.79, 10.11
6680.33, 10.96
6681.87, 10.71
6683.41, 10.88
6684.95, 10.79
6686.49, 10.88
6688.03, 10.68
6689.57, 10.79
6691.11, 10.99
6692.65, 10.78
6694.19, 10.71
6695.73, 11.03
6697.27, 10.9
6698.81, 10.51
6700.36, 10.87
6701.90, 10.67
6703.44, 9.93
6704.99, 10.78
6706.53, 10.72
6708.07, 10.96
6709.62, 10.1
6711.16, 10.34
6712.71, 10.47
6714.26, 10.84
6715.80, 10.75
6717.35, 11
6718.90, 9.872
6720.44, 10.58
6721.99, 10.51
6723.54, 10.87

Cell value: 1.71 angstrom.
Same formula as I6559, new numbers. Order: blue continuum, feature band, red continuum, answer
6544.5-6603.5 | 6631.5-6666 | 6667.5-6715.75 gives -0.5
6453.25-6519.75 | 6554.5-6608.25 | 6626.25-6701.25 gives 2.2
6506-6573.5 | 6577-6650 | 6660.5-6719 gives -0.8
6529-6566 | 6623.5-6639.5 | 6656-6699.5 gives -0.1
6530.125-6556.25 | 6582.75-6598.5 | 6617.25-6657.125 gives 0.3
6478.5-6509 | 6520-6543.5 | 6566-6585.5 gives -0.9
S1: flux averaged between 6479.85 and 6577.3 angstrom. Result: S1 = 10.9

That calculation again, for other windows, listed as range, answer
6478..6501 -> 11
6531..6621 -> 10.7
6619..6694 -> 10.8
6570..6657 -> 10.9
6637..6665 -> 10.9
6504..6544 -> 11.2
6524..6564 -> 10.9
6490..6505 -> 10.7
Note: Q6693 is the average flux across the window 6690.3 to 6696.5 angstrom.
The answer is 10.9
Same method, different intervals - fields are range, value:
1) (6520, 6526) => 11.3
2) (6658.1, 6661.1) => 10.9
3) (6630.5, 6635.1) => 10.5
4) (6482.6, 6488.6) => 11.2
